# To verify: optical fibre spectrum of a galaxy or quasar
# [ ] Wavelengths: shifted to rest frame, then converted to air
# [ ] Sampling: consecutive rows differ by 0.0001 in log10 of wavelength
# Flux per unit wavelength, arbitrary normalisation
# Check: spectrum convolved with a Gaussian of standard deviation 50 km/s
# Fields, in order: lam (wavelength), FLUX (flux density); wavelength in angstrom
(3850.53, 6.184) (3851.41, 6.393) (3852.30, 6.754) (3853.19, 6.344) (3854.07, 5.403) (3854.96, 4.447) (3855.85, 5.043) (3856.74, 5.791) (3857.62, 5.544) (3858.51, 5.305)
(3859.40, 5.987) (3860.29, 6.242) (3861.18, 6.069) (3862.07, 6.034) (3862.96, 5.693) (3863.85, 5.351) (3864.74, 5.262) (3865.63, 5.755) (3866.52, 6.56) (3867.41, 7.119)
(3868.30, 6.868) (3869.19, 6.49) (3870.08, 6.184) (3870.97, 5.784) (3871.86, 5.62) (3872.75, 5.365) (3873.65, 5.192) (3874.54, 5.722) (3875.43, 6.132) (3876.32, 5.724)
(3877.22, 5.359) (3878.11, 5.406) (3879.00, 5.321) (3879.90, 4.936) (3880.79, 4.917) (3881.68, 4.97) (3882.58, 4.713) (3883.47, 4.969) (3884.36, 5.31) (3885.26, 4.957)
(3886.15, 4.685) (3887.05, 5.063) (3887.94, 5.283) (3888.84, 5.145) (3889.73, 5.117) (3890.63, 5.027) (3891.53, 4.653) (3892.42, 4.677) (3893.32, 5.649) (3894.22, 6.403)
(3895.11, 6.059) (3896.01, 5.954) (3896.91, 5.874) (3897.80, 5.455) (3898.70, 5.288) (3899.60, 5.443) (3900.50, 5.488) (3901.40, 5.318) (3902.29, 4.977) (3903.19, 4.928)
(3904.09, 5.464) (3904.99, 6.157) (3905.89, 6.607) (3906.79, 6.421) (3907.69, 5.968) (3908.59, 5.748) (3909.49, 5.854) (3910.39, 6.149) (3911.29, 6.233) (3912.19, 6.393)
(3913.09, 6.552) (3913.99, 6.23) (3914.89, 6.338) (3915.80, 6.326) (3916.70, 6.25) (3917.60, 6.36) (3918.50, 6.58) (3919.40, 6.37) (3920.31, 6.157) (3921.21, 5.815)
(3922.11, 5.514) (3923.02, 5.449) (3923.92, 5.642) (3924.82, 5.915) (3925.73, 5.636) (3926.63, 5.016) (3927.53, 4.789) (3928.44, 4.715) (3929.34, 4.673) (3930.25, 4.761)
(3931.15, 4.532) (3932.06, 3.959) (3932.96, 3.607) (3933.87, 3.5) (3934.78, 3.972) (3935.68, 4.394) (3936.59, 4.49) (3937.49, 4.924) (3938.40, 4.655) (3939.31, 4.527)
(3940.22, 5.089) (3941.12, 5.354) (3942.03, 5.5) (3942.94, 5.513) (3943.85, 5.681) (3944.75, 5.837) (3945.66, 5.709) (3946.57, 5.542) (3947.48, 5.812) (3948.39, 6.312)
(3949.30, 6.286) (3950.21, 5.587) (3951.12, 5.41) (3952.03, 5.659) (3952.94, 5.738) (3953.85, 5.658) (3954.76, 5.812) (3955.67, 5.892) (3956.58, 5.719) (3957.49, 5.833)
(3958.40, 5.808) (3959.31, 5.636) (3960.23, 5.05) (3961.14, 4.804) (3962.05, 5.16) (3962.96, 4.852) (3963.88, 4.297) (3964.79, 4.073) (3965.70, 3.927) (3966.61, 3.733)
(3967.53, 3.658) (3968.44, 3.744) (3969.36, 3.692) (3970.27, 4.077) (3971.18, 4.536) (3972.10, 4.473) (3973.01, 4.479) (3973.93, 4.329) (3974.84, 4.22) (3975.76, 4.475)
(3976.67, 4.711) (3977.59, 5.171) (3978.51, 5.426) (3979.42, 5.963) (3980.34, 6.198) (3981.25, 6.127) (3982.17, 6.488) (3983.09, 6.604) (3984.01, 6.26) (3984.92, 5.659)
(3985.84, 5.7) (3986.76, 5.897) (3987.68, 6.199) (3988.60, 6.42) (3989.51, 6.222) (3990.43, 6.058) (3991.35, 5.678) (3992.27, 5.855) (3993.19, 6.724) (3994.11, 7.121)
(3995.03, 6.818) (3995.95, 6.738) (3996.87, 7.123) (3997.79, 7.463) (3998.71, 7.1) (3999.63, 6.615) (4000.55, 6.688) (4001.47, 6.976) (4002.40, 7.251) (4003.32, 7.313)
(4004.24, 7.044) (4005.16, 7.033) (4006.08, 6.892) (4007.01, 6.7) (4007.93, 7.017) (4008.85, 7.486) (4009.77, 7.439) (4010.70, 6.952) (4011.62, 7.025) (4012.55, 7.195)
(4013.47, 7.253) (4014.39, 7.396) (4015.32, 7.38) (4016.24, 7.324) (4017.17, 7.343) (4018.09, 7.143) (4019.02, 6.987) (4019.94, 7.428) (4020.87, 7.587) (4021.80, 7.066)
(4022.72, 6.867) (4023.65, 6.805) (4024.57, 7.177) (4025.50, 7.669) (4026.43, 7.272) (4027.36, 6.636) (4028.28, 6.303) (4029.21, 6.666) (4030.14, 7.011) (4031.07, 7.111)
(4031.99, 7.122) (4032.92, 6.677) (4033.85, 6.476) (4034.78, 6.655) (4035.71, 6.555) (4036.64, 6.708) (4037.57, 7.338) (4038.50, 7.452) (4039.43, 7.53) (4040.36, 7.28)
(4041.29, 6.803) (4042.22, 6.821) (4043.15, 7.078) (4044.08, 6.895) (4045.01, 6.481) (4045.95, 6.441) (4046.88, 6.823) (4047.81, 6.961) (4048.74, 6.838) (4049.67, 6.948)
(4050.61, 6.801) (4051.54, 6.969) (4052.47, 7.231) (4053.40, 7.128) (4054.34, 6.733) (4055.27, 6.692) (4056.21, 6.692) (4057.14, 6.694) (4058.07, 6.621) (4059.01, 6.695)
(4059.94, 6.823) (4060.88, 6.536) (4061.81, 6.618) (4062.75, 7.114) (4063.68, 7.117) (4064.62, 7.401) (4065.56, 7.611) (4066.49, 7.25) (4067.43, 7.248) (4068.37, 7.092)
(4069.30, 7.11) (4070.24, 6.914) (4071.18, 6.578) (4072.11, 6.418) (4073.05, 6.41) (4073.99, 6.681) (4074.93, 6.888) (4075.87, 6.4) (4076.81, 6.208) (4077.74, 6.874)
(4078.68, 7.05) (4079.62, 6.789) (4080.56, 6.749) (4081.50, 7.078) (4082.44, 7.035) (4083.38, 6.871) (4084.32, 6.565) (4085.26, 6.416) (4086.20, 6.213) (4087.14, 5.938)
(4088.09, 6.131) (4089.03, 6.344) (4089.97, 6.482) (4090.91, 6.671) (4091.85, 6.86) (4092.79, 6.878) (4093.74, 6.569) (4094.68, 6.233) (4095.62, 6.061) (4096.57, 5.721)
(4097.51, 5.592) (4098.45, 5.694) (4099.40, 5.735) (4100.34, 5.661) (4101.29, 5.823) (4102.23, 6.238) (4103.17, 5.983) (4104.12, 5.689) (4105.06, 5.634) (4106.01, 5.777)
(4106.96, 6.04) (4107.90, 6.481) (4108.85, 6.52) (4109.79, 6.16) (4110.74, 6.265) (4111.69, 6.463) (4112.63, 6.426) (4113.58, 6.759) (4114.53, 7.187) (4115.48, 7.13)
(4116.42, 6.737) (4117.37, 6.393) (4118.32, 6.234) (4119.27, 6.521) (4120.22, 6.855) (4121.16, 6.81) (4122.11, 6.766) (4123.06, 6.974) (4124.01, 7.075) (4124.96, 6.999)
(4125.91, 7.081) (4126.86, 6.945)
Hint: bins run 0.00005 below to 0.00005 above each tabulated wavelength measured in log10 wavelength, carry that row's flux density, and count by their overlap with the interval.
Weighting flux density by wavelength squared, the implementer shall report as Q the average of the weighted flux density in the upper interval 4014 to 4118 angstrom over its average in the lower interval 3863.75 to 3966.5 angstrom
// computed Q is 1.33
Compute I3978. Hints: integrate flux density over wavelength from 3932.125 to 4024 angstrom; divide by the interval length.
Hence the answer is 5.85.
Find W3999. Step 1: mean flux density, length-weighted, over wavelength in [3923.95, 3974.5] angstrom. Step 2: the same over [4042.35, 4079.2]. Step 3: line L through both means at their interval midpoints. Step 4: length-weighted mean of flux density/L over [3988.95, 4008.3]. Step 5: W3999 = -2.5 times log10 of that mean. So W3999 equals -0.17 mag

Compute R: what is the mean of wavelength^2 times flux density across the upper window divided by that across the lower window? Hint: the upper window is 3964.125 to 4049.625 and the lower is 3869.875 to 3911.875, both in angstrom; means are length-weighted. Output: 1.2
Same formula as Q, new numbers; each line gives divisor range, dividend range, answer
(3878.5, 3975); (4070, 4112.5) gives 1.31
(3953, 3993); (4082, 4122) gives 1.29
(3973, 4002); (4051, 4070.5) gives 1.19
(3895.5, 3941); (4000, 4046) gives 1.36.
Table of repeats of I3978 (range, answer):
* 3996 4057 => 7.01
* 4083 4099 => 6.3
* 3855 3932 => 5.62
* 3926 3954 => 5.07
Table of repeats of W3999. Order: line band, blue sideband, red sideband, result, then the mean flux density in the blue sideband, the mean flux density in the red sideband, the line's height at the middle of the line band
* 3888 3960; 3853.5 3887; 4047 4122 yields 0.060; 5.57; 6.58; 5.82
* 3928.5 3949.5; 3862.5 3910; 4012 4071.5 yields 0.214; 5.56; 6.99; 6.04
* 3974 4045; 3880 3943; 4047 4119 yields -0.108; 5.37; 6.57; 6.06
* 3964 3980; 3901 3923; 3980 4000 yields 0.393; 6.02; 6.41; 6.32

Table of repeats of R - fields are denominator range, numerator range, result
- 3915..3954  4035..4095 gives 1.36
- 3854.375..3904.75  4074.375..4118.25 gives 1.29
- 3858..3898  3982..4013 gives 1.28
